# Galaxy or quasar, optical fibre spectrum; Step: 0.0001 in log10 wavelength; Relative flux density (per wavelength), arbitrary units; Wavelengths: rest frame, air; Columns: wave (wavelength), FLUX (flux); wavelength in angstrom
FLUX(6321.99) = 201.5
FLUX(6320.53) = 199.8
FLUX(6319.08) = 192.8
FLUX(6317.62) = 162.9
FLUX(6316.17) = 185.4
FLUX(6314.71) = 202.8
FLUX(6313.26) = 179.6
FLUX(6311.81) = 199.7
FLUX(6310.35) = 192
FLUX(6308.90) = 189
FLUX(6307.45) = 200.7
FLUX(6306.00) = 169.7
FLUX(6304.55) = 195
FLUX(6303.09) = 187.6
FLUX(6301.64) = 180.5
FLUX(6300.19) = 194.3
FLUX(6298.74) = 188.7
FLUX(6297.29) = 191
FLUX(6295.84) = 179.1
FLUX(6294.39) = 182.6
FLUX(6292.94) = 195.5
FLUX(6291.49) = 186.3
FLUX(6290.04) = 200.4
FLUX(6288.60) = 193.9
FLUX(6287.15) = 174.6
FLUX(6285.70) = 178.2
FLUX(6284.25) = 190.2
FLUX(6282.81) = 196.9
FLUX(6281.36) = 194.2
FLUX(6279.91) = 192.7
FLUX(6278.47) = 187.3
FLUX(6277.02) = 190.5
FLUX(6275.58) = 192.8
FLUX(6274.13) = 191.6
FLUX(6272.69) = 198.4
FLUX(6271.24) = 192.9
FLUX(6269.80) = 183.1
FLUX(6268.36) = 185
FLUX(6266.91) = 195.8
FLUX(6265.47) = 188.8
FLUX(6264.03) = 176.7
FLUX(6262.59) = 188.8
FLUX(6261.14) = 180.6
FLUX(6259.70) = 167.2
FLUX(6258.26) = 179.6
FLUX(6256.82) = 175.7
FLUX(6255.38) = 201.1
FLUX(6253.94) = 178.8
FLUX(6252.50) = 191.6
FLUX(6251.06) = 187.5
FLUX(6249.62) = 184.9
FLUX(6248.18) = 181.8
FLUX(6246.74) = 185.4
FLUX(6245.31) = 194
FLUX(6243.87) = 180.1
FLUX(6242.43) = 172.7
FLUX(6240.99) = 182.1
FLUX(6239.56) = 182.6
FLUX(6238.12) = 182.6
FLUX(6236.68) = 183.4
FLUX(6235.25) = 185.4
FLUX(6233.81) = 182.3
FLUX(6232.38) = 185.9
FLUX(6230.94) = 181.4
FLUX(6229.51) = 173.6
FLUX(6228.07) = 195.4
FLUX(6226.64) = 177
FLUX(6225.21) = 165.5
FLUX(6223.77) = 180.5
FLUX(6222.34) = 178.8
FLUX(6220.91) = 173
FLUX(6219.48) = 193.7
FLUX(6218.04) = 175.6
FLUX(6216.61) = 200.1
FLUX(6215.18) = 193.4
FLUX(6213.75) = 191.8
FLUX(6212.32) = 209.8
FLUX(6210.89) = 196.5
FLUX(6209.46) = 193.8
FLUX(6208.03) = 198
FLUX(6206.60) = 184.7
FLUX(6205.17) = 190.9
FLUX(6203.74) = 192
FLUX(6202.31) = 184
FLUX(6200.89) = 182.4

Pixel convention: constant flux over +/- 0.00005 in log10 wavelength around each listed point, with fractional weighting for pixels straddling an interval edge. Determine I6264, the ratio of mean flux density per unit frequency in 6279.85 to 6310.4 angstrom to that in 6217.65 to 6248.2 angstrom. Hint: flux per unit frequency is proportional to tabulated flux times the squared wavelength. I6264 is 1.06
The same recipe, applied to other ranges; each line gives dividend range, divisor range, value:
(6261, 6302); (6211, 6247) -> 1.04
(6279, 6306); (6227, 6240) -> 1.05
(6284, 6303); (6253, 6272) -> 1.03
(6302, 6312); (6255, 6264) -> 1.06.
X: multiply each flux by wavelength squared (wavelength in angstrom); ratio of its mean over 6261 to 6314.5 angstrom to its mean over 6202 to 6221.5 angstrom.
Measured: 1.01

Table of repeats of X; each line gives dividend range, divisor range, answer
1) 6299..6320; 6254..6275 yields 1.03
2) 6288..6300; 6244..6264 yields 1.05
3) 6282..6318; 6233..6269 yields 1.04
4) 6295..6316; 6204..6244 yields 1.05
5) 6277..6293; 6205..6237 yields 1.04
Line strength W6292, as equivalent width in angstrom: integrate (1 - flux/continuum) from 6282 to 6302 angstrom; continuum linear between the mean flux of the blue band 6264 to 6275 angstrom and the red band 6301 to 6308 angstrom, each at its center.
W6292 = -0.1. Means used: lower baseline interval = 190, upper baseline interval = 186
